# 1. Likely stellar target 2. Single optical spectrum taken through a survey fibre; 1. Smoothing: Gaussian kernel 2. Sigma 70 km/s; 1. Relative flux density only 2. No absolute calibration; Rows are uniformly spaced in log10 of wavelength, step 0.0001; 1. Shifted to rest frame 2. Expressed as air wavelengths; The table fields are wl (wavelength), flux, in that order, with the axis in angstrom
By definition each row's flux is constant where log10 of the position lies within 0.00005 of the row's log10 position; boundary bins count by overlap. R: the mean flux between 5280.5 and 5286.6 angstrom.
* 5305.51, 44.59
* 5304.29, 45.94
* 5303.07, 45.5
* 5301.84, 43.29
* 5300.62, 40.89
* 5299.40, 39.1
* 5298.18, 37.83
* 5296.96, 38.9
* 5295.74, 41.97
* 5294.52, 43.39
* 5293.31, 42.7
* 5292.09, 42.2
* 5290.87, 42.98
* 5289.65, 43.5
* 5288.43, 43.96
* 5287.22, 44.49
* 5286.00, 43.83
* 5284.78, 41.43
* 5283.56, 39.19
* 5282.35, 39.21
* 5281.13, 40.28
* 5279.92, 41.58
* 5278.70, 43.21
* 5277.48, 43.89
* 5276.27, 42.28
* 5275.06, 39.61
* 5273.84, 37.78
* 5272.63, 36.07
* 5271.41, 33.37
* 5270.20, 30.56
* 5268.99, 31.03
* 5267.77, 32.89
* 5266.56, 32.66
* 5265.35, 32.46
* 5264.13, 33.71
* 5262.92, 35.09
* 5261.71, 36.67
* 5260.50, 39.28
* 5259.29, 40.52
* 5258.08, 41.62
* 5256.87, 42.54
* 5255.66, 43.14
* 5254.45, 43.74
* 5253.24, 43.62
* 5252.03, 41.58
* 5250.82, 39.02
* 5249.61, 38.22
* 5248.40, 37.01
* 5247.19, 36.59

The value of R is 40.8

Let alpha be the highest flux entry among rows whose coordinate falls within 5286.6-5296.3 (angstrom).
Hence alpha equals 44.49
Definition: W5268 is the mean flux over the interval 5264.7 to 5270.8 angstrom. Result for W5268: 31.9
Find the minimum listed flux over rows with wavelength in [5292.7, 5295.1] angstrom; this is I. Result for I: 42.7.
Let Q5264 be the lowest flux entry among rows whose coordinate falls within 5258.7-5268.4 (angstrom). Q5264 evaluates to 32.46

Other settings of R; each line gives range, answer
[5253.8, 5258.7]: 42.8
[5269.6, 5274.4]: 34.4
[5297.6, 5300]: 38.5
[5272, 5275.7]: 37.8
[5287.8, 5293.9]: 43.1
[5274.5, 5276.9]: 41.2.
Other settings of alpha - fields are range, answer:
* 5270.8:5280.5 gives 43.89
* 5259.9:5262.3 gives 39.28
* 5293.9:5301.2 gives 43.39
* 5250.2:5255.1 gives 43.74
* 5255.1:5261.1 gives 43.14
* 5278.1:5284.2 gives 43.21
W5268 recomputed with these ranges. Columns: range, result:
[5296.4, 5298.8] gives 38.4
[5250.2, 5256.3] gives 42.2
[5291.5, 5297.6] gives 41.9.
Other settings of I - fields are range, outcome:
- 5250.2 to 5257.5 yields 39.02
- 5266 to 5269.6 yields 31.03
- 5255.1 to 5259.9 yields 40.52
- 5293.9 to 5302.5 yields 37.83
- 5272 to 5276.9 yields 36.07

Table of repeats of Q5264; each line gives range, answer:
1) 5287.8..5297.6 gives 38.9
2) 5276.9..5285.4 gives 39.19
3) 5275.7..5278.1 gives 42.28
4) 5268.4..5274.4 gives 30.56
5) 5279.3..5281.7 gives 40.28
